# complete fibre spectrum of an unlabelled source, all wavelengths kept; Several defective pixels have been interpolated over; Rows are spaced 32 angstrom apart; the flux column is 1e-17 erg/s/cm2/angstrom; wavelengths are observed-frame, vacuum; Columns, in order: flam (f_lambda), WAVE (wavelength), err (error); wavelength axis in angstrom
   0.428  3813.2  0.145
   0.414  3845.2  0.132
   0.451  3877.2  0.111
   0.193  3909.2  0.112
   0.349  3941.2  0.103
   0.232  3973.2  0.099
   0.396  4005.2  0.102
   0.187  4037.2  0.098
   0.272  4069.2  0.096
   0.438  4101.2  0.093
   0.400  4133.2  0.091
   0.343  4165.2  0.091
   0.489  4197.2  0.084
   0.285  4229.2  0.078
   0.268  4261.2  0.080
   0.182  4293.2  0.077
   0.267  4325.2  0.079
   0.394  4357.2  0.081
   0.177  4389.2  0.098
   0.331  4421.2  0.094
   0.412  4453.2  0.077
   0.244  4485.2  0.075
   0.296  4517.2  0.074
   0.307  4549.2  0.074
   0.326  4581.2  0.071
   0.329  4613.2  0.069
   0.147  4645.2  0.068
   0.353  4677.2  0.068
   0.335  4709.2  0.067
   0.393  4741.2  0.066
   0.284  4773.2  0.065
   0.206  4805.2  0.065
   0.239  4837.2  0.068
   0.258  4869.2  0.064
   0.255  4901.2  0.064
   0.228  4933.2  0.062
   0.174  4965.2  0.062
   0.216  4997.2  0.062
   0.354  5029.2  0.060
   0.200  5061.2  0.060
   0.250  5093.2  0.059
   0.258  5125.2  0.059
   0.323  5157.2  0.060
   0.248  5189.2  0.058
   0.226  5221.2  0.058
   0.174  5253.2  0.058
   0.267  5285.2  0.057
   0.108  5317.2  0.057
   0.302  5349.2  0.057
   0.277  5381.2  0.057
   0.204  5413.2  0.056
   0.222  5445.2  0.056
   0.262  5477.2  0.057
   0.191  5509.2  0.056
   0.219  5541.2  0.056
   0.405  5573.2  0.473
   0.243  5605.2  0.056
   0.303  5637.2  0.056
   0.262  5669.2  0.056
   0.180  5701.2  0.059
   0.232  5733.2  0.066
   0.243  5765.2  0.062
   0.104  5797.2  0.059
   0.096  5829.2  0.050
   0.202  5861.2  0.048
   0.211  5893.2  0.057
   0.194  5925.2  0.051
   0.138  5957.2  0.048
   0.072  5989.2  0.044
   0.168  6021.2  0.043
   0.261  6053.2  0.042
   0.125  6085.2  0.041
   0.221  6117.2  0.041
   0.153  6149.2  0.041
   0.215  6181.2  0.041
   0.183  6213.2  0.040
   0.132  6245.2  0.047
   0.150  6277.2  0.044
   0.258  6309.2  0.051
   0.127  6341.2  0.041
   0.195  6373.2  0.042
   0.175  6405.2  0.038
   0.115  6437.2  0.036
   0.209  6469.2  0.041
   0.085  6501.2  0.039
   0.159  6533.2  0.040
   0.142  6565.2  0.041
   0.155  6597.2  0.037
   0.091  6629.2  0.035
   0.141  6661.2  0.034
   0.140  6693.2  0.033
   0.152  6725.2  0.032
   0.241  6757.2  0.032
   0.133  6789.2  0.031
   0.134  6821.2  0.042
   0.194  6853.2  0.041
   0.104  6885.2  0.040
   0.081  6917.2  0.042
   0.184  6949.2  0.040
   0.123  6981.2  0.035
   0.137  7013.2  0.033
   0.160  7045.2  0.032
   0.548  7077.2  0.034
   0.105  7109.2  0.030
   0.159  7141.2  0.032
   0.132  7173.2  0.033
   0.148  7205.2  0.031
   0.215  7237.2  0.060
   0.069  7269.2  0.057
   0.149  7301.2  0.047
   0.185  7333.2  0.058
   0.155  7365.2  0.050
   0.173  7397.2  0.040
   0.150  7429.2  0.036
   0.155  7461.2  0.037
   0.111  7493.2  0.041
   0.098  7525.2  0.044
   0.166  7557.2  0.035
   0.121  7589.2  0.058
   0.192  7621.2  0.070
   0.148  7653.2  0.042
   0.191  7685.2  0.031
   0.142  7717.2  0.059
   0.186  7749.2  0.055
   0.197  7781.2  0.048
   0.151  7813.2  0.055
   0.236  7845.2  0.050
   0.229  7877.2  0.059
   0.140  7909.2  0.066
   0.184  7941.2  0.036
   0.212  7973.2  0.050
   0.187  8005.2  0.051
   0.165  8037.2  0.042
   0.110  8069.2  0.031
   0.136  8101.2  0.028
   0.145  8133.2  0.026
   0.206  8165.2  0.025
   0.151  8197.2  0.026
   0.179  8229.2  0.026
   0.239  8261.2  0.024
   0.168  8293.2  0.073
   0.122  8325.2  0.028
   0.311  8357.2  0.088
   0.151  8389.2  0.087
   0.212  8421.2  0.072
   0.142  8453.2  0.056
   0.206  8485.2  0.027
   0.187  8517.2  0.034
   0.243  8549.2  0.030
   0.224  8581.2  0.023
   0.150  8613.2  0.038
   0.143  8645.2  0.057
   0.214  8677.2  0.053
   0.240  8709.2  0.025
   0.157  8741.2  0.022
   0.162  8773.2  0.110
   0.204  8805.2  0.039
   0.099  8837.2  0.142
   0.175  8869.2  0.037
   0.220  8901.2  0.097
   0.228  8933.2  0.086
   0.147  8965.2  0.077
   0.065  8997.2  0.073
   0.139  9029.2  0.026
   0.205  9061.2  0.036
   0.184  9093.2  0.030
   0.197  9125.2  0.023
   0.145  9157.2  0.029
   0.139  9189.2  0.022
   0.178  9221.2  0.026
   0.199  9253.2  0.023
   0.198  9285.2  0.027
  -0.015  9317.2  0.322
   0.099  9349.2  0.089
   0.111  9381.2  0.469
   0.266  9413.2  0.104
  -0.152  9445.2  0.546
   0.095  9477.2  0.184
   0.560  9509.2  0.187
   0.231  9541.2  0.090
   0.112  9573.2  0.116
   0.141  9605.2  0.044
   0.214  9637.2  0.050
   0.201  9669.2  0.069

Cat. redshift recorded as 0.899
